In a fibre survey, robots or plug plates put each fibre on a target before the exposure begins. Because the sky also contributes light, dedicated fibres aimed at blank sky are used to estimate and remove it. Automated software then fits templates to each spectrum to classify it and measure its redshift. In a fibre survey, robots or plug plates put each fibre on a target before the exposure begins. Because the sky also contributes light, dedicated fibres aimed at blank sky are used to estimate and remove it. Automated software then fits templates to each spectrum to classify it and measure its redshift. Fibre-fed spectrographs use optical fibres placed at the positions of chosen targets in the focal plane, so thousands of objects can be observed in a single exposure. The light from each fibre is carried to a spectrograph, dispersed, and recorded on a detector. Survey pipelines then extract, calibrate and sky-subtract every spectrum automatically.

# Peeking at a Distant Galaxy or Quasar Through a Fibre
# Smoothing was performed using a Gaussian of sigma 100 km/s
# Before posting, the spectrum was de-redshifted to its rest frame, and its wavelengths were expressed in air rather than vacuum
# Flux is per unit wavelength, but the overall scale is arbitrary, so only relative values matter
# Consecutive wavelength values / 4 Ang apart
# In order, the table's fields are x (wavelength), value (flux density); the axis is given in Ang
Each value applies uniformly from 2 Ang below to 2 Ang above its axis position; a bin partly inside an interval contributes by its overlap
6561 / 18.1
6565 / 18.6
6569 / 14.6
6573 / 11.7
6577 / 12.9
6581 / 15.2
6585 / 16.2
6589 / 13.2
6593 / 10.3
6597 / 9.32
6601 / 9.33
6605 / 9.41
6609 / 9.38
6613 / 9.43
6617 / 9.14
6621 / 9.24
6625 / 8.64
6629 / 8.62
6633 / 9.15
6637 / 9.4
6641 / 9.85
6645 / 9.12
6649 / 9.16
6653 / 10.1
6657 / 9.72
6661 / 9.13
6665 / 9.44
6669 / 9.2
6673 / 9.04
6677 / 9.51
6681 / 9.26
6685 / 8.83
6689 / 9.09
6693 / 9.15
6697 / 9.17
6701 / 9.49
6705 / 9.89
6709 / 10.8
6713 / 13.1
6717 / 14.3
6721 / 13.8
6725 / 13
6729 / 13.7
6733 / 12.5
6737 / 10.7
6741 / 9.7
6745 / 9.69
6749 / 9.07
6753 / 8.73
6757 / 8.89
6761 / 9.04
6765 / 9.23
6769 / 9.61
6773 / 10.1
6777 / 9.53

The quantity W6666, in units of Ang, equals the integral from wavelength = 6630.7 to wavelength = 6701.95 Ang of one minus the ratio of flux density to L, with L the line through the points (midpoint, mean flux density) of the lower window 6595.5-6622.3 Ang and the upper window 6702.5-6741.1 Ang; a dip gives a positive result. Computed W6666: 9.6 Ang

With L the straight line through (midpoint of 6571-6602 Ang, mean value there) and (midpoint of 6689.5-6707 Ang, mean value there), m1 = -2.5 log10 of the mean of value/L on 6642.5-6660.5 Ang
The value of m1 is 0.122 mag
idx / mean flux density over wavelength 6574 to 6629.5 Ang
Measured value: 10.8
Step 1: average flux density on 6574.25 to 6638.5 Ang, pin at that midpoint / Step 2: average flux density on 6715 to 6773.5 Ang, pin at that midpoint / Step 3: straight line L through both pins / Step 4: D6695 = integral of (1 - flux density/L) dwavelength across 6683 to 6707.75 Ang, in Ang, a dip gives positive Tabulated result 3.3 Ang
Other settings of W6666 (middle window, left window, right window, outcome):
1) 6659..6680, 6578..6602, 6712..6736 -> 6.0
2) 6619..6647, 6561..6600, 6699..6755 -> 8.0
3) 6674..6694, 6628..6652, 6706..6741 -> 3.3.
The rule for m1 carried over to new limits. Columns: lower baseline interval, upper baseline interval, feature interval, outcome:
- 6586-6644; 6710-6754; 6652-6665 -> 0.09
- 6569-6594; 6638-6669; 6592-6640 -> 0.24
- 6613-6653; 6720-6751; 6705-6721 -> -0.14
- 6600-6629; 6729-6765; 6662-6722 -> -0.06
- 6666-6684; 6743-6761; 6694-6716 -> -0.16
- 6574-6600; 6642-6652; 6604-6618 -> 0.21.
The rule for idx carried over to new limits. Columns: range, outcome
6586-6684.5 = 9.56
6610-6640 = 9.12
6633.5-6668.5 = 9.46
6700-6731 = 12.3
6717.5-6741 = 12.6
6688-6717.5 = 10.5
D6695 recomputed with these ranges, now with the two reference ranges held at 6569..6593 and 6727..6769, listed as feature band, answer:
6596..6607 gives 3.2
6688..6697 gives 1.7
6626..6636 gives 2.9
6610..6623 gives 3.6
